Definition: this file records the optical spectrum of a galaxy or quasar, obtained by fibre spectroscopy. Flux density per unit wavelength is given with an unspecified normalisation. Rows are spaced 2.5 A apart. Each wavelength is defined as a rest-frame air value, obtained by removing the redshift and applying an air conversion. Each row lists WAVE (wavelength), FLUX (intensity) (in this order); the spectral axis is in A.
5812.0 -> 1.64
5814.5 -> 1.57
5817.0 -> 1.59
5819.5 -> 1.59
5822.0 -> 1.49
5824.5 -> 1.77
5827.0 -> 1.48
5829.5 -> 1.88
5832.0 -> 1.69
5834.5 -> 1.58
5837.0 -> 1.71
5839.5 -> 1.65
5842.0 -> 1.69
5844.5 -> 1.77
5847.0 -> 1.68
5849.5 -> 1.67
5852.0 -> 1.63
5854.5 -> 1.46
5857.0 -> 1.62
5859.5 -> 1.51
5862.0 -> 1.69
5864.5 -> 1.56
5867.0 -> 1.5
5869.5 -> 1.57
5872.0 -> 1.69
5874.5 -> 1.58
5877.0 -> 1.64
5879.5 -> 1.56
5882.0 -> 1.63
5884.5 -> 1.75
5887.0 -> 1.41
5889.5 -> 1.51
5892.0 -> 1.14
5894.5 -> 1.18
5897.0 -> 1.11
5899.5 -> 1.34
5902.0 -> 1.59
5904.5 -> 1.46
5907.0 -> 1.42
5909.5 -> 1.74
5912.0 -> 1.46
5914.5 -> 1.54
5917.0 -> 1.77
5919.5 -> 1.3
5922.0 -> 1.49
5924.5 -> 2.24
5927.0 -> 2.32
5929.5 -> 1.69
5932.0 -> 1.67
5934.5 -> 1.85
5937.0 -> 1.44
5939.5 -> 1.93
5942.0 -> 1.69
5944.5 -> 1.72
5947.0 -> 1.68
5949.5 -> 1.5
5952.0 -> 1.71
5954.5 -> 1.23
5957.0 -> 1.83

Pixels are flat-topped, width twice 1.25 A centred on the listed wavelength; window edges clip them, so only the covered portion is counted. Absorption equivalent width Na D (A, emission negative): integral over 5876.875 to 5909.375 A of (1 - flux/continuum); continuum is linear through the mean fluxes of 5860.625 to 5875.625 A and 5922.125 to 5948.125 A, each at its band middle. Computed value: 4.5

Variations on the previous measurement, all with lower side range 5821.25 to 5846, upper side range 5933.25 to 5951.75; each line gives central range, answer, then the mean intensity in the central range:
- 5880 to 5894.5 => 1.9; 1.47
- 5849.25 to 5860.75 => 0.7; 1.57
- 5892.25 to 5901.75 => 2.5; 1.24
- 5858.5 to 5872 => 0.8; 1.58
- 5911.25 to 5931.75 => -0.5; 1.73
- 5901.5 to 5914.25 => 1.2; 1.53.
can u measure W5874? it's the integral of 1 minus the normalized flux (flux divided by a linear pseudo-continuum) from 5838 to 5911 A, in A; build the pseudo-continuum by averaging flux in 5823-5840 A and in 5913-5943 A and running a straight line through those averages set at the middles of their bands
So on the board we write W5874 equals 7.0 A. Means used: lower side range 1.68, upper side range 1.74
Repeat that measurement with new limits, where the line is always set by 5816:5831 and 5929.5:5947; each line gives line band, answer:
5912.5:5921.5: 0.9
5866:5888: 1.0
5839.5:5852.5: -0.3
